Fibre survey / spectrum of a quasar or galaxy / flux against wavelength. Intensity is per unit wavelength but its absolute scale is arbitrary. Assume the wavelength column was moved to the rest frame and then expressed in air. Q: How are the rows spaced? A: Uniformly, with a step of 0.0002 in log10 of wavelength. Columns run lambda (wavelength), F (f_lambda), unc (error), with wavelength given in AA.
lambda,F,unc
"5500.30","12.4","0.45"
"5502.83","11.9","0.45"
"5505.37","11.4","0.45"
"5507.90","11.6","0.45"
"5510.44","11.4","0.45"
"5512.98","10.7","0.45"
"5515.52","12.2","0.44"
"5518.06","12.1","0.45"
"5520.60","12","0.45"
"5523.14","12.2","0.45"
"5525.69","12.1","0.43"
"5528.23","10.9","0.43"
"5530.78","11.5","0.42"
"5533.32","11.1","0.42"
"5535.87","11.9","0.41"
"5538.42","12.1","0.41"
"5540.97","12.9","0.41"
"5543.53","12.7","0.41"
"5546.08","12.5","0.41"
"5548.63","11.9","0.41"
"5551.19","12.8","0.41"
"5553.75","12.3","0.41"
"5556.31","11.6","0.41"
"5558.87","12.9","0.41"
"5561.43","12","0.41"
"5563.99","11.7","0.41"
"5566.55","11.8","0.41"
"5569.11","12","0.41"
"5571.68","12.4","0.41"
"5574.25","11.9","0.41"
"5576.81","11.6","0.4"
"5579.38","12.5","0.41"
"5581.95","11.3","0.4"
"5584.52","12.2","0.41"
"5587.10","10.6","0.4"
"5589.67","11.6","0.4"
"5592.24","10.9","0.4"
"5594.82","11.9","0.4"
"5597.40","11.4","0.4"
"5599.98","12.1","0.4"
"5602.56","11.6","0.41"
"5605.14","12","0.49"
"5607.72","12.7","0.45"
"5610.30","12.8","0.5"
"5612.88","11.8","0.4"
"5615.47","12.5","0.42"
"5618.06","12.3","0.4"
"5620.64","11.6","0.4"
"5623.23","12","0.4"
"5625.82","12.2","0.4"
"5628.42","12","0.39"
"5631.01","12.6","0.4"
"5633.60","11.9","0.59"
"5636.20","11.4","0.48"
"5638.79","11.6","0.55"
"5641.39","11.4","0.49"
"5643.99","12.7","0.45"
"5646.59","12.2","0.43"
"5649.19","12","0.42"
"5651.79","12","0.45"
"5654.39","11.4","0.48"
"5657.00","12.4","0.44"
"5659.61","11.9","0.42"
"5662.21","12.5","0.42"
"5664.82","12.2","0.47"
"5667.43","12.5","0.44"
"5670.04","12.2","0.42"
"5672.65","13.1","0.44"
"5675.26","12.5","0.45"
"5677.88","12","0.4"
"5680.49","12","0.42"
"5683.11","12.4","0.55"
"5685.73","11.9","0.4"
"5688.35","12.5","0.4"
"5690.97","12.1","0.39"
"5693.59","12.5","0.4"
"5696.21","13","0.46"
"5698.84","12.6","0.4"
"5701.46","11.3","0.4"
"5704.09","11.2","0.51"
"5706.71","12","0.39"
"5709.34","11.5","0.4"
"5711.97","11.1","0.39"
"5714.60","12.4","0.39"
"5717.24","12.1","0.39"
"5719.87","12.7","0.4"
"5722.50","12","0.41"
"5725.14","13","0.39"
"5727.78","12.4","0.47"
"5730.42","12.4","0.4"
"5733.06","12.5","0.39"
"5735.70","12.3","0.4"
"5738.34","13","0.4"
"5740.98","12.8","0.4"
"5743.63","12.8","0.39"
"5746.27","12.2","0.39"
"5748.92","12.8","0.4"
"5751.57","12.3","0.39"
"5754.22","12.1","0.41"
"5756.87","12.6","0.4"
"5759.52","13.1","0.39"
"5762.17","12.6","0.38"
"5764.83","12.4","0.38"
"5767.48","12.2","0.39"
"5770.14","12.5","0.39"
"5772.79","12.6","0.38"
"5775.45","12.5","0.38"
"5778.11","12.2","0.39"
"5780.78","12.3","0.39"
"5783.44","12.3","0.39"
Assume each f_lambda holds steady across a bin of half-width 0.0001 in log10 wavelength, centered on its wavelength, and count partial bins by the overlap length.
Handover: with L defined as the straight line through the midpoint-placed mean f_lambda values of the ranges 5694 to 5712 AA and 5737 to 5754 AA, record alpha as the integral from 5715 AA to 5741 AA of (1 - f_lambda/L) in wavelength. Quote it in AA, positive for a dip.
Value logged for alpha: -0.4 AA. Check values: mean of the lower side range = 11.9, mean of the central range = 12.5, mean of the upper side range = 12.6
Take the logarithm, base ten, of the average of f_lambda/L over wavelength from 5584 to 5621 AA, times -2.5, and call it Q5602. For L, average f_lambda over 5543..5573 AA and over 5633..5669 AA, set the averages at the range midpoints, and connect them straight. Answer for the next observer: 0.02 mag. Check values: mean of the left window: 12.2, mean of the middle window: 11.9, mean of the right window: 12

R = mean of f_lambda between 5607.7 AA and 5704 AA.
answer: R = 12.2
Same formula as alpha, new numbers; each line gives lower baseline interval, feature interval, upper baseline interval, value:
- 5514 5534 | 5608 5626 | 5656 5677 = -0.02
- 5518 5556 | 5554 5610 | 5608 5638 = 1.01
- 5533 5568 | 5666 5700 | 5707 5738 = -0.51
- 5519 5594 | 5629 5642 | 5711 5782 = 0.35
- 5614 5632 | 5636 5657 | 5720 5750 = 0.60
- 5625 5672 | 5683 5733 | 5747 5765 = 0.70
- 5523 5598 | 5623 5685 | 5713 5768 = 0.45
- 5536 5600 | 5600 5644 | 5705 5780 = 0.21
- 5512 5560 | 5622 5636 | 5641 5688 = 0.08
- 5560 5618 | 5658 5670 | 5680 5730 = -0.21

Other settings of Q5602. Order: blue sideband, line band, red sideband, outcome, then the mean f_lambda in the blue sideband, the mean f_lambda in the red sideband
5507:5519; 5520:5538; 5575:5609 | -0.007 mag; 11.6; 11.7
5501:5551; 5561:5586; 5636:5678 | 0.004 mag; 11.9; 12.1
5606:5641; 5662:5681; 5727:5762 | -0.009 mag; 12.1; 12.6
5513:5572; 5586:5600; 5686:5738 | 0.067 mag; 12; 12.2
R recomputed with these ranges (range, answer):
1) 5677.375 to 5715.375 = 12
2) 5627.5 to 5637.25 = 12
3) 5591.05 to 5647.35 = 12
